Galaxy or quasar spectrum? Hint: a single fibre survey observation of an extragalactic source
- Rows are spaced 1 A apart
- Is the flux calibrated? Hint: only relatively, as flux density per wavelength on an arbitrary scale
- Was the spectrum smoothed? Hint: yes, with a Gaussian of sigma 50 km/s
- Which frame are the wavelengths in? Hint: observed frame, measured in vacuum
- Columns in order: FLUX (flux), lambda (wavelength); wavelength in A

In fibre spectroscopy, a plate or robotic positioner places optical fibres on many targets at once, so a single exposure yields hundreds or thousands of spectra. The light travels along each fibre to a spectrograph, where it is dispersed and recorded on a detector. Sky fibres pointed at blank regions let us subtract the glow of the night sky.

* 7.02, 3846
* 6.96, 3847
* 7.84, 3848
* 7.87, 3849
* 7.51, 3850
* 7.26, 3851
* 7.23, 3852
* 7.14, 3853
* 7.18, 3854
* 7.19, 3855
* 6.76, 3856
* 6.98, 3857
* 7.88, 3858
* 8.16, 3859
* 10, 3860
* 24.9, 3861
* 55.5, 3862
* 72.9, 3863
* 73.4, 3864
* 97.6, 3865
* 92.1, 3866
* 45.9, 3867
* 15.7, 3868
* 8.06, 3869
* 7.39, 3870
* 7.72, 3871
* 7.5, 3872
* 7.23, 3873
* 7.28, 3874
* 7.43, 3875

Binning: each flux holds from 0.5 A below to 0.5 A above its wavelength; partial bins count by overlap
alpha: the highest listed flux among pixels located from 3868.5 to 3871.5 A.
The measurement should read 8.06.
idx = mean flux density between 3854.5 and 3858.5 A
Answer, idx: 7.2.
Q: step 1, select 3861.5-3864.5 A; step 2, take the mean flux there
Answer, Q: 67.3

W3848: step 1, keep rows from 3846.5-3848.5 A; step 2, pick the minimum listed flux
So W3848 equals 6.96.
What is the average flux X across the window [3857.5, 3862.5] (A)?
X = 21.3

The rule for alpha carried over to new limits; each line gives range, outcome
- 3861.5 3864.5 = 73.4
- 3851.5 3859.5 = 8.16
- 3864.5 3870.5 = 97.6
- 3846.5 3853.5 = 7.87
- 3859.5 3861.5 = 24.9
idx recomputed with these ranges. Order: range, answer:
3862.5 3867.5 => 76.4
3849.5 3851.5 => 7.38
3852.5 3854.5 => 7.16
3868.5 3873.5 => 7.58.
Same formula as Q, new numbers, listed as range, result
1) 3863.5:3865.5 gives 85.5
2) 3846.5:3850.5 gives 7.54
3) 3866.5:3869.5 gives 23.2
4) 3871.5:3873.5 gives 7.37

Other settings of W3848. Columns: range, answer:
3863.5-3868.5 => 15.7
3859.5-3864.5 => 10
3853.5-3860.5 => 6.76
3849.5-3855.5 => 7.14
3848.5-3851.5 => 7.26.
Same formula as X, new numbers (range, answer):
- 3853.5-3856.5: 7.04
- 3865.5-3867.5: 69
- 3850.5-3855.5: 7.2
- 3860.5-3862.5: 40.2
